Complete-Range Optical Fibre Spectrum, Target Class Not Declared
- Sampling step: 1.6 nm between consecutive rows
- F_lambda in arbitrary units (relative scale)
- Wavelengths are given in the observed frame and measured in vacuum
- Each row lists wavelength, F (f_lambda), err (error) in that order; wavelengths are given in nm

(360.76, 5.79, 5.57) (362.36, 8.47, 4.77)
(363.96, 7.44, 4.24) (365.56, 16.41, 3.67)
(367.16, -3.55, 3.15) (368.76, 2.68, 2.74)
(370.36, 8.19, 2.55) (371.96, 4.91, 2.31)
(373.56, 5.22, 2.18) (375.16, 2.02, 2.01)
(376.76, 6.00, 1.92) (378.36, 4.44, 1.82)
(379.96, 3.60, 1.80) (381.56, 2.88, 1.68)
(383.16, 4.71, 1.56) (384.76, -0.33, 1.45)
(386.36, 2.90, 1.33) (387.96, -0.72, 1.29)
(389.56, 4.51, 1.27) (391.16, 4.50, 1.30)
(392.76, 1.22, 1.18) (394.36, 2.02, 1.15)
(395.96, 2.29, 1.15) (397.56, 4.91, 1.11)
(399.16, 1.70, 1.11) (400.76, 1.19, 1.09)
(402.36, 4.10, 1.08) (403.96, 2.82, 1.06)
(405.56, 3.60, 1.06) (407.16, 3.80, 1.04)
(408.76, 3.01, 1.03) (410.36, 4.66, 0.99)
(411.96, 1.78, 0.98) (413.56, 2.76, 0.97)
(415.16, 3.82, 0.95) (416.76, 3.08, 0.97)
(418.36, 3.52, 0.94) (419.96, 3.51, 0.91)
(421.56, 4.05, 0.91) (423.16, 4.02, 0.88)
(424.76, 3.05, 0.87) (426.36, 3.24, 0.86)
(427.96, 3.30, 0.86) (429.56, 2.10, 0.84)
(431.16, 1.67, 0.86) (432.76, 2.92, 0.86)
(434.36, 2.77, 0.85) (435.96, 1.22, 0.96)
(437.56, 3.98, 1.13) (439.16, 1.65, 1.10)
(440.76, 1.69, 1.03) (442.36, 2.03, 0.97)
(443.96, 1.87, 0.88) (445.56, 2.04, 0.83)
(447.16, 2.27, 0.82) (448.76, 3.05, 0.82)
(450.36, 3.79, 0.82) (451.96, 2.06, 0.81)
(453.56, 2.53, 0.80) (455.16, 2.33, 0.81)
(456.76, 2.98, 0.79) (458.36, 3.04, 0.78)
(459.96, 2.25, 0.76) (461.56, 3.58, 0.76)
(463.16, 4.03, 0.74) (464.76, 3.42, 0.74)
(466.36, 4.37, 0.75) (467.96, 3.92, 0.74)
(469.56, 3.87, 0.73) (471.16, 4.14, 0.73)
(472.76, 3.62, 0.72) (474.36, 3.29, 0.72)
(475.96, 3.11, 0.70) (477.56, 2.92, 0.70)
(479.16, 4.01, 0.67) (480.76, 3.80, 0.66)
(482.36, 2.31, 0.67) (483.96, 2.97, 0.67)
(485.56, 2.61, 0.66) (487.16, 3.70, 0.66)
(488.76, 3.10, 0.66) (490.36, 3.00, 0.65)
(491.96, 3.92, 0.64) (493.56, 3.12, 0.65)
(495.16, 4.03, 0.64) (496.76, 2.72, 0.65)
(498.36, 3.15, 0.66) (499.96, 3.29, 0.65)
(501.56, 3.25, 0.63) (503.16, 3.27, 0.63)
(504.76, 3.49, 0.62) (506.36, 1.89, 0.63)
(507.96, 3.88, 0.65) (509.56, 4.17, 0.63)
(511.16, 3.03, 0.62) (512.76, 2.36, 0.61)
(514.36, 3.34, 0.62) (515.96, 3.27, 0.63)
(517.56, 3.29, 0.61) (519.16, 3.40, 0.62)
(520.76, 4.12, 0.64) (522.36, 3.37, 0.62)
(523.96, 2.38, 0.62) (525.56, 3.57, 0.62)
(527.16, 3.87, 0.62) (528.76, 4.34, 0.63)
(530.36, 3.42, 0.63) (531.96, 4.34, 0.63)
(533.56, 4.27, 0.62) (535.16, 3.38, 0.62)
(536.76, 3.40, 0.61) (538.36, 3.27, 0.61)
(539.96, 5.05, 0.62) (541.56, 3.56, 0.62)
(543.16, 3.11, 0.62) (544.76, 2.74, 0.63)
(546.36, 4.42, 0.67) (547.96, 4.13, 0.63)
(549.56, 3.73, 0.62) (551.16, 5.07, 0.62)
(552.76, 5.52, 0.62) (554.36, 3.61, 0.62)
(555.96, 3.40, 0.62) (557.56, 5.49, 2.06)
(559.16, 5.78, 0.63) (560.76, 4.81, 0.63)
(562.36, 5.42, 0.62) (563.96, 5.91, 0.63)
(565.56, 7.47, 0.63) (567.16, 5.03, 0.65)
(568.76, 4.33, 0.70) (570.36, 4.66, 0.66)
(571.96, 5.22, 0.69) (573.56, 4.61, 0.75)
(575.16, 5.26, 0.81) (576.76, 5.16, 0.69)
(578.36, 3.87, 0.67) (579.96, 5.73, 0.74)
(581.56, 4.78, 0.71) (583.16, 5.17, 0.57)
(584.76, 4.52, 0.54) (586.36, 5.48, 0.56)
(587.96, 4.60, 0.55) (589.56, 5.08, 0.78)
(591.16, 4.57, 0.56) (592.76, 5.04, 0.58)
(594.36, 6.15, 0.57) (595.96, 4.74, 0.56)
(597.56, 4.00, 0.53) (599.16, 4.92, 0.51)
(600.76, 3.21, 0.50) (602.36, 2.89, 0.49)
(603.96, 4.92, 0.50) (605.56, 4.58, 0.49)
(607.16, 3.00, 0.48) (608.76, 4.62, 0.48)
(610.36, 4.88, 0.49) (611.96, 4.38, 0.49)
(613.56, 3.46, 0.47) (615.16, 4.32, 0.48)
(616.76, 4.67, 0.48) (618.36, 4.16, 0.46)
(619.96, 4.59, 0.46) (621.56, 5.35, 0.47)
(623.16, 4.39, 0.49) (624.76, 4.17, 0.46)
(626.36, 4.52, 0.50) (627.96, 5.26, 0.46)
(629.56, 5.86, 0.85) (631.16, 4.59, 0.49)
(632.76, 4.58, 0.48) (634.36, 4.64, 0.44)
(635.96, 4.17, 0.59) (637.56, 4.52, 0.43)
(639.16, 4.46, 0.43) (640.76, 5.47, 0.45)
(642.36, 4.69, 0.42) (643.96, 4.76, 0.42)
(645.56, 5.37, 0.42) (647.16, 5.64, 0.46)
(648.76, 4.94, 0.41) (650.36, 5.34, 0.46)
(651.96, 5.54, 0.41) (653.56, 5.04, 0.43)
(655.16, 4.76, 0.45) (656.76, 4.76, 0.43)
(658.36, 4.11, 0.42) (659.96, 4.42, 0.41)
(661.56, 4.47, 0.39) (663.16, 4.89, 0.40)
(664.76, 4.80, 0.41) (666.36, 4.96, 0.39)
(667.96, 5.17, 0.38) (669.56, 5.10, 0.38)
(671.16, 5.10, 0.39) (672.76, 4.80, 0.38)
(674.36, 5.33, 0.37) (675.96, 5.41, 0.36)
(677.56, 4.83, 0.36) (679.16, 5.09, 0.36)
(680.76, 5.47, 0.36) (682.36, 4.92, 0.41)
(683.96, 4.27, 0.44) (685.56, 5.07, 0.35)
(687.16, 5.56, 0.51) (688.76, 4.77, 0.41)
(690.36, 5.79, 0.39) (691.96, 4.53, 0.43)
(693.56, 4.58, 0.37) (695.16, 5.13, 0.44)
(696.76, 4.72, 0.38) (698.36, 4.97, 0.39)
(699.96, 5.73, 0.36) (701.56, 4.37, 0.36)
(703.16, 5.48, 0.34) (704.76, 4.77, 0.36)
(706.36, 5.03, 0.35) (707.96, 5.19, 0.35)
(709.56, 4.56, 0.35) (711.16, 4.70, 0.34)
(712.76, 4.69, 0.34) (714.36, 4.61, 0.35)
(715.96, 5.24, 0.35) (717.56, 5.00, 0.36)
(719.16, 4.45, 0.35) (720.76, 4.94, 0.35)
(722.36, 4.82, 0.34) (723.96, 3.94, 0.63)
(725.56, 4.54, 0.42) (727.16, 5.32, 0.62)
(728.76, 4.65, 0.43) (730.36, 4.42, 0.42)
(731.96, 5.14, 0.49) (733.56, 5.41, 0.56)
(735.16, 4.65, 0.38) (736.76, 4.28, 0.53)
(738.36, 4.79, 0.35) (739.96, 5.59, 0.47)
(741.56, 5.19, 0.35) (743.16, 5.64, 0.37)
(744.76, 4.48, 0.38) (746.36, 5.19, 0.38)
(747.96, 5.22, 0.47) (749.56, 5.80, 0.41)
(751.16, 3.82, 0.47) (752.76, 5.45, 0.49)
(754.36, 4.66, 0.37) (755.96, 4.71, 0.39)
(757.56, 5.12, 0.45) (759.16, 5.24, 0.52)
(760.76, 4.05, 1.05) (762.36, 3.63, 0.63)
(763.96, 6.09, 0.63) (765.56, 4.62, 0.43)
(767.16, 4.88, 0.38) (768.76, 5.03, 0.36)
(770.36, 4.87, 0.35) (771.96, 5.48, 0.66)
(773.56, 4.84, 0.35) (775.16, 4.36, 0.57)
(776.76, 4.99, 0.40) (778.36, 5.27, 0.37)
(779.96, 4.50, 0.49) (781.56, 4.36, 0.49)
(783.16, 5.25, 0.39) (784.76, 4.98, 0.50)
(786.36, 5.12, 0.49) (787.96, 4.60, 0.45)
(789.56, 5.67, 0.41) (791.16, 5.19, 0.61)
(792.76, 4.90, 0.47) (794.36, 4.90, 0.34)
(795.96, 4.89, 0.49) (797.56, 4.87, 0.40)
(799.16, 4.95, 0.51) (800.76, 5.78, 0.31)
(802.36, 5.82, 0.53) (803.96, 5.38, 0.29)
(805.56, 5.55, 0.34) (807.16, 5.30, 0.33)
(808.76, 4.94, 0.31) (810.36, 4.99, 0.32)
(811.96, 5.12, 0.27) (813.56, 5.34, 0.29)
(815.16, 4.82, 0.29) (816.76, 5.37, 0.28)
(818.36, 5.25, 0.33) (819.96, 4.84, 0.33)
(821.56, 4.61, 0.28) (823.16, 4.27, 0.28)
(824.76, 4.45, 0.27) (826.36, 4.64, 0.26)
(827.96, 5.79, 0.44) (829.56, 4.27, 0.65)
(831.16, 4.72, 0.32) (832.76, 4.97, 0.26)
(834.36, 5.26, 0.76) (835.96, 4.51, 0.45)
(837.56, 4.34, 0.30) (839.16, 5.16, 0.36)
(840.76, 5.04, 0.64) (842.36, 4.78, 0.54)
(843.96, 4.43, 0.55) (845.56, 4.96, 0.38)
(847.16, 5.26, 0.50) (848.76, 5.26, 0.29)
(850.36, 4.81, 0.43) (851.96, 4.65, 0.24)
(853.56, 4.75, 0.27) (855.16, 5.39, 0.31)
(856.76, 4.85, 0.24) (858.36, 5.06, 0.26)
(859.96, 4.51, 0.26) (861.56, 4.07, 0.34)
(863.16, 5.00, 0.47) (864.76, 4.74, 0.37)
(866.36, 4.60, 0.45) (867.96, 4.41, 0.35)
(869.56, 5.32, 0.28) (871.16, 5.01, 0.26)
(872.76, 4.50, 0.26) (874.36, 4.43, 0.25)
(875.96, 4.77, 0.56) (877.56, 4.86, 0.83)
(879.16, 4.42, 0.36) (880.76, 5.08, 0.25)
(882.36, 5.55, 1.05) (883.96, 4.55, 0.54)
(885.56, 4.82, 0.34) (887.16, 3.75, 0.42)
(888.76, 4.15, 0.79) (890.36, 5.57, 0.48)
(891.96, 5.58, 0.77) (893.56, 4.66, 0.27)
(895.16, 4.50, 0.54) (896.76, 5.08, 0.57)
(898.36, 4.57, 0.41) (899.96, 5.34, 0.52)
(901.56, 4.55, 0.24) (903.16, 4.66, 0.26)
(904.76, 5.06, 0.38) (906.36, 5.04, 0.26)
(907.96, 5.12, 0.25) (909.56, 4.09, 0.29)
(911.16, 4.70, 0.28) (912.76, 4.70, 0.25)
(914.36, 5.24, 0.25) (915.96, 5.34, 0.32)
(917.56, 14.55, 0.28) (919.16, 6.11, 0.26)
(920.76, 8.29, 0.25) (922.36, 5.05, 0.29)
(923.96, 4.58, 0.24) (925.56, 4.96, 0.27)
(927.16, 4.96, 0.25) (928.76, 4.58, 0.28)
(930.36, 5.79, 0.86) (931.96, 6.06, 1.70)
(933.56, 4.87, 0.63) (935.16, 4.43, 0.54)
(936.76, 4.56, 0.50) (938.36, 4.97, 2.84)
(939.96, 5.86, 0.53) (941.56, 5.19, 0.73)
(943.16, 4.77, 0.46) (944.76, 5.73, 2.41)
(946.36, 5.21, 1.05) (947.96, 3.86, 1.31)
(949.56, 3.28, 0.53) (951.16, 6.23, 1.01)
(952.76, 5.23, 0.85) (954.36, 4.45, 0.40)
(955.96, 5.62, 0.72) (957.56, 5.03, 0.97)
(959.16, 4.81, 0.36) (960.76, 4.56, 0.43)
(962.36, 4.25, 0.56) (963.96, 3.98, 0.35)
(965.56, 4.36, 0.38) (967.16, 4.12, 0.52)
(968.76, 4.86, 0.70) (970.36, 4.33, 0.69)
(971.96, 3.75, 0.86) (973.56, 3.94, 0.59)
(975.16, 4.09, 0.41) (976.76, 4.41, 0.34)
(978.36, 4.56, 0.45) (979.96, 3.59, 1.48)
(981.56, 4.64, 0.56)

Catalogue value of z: 0.40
